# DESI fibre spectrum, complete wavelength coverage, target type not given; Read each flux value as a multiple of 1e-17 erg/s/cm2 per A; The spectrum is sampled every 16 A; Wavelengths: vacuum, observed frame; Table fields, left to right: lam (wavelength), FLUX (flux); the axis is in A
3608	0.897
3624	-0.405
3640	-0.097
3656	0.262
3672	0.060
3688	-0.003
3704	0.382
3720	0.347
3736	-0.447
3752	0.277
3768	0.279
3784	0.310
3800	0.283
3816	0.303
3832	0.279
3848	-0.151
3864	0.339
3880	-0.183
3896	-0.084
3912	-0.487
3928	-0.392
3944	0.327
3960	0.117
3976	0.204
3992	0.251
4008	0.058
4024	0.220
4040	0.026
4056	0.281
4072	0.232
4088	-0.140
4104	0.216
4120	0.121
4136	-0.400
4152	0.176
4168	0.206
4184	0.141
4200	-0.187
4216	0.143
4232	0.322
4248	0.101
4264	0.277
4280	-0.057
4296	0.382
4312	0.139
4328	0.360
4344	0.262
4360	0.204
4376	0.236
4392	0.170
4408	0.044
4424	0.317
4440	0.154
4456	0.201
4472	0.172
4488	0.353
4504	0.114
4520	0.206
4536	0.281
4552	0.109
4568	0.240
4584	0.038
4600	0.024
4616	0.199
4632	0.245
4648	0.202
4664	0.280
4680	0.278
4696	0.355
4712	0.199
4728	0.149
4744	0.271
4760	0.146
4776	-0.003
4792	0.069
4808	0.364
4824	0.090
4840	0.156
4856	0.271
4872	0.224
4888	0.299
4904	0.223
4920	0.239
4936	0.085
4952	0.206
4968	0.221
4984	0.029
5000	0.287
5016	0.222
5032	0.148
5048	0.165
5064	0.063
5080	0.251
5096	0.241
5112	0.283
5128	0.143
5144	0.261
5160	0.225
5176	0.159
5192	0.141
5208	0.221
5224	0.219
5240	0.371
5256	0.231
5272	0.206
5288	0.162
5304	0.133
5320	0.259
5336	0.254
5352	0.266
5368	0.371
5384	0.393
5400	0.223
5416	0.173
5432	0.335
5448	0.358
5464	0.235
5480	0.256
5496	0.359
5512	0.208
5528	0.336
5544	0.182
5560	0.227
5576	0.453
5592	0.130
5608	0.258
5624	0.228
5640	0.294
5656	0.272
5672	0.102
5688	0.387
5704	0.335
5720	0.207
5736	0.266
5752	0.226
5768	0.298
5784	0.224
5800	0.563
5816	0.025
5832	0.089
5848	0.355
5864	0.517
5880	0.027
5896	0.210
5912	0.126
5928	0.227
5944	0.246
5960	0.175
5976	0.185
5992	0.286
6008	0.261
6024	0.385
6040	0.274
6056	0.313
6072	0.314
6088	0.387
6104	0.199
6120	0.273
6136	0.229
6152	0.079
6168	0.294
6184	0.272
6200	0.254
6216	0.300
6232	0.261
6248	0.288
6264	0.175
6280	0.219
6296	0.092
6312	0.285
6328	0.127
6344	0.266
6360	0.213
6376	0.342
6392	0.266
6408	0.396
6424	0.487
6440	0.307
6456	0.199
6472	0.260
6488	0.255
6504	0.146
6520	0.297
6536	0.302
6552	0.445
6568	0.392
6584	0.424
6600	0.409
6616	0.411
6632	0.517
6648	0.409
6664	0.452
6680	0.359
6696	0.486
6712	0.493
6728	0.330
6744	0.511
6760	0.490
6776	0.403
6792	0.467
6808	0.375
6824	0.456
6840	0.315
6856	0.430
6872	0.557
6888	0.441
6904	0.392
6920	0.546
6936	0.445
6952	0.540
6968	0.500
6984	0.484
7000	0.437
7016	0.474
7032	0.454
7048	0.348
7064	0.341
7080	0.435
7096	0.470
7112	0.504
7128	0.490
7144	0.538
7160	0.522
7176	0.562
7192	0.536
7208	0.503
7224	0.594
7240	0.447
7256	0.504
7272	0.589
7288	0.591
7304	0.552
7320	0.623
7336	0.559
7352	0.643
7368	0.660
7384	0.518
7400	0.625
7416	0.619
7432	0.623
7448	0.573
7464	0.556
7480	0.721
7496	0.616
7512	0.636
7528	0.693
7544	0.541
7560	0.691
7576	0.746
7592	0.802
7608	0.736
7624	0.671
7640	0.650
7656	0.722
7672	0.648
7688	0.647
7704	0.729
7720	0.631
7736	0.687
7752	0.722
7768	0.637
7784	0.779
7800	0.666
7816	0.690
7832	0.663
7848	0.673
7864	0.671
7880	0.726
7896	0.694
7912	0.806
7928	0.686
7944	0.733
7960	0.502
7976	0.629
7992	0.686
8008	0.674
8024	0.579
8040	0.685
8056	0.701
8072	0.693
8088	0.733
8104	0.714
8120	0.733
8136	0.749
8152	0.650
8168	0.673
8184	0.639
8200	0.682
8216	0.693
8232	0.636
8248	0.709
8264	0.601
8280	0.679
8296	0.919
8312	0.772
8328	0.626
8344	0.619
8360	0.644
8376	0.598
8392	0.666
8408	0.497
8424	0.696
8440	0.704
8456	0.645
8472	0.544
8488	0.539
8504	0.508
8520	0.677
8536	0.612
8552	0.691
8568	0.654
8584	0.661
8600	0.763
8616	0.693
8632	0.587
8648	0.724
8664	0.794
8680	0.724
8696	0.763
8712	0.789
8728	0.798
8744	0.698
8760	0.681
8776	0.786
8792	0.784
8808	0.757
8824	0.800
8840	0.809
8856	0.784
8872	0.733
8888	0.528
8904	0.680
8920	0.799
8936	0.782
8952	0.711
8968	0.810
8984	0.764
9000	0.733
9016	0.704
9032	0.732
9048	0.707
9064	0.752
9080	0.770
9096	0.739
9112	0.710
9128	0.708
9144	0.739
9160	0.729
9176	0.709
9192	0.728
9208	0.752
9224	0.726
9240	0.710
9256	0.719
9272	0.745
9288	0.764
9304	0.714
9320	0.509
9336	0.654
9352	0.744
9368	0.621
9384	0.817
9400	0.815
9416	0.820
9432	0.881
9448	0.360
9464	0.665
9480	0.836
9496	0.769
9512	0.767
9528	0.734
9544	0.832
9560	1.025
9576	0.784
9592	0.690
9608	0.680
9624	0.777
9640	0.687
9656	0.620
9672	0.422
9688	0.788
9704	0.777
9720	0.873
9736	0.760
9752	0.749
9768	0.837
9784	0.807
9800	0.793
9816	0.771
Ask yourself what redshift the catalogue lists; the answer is 0.640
